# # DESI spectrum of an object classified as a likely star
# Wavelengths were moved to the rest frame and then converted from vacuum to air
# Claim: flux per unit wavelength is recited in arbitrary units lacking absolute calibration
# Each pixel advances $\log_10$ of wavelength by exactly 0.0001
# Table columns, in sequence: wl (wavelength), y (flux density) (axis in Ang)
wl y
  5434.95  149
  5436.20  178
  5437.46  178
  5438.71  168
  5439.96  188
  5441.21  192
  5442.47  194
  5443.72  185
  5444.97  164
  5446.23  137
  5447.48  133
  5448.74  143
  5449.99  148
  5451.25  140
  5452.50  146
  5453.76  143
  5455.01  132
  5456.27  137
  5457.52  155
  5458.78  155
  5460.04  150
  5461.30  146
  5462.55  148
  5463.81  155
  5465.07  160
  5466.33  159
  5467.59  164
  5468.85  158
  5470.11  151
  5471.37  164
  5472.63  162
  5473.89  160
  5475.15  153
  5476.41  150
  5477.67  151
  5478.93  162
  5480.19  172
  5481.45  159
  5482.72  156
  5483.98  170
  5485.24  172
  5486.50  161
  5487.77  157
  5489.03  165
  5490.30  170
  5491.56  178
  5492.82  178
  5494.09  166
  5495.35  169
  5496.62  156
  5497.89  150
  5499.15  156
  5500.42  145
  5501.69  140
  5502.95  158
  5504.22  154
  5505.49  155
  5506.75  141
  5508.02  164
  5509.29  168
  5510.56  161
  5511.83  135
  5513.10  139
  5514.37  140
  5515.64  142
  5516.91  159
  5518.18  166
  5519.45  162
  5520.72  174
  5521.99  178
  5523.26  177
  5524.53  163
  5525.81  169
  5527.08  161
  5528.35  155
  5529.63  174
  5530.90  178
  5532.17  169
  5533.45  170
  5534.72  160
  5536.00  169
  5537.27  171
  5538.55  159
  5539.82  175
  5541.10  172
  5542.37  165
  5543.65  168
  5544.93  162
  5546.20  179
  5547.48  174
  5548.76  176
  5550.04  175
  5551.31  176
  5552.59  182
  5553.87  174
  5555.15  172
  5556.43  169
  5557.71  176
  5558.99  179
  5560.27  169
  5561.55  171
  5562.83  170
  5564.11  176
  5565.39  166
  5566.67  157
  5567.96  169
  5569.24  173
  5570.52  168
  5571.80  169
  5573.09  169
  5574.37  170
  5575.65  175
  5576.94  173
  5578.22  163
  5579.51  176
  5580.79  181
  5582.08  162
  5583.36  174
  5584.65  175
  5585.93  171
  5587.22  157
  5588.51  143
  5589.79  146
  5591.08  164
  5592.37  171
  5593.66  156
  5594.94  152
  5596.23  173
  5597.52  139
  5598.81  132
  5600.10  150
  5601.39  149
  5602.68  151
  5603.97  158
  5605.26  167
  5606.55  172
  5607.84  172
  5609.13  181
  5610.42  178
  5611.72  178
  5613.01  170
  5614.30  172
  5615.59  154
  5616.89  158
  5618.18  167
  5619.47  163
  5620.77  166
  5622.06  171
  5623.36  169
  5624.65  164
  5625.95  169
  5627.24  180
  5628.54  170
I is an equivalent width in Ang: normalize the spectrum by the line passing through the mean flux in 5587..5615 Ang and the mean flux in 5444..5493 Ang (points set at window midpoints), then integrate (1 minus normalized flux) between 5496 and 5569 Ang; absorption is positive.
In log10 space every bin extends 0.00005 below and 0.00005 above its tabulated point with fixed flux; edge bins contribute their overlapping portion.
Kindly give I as -2.99 Ang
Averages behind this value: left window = 156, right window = 161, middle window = 164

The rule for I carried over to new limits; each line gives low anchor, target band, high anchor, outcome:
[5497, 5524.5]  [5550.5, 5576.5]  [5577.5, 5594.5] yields -1.6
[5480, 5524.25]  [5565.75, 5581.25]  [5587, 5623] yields -0.9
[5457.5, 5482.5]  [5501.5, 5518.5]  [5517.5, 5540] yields 1.3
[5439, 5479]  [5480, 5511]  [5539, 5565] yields 0.3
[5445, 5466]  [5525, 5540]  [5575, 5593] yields -0.8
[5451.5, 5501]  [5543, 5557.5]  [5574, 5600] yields -1.2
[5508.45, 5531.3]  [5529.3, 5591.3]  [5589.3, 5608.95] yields -4.1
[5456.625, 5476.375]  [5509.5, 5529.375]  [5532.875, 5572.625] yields 0.7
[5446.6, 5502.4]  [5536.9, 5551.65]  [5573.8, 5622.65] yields -1.0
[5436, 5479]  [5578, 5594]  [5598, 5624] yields -0.2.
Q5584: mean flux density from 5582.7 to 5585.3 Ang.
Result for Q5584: 175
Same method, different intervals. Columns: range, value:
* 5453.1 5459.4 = 144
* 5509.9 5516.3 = 143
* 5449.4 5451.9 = 144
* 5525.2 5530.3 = 165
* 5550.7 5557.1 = 174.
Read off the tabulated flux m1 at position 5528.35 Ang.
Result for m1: 155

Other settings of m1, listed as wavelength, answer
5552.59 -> 182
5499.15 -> 156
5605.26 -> 167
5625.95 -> 169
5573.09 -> 169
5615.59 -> 154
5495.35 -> 169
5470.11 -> 151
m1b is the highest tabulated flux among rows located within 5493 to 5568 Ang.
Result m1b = 182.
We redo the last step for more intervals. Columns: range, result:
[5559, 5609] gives 181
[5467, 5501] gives 178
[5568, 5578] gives 175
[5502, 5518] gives 168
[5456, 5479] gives 164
